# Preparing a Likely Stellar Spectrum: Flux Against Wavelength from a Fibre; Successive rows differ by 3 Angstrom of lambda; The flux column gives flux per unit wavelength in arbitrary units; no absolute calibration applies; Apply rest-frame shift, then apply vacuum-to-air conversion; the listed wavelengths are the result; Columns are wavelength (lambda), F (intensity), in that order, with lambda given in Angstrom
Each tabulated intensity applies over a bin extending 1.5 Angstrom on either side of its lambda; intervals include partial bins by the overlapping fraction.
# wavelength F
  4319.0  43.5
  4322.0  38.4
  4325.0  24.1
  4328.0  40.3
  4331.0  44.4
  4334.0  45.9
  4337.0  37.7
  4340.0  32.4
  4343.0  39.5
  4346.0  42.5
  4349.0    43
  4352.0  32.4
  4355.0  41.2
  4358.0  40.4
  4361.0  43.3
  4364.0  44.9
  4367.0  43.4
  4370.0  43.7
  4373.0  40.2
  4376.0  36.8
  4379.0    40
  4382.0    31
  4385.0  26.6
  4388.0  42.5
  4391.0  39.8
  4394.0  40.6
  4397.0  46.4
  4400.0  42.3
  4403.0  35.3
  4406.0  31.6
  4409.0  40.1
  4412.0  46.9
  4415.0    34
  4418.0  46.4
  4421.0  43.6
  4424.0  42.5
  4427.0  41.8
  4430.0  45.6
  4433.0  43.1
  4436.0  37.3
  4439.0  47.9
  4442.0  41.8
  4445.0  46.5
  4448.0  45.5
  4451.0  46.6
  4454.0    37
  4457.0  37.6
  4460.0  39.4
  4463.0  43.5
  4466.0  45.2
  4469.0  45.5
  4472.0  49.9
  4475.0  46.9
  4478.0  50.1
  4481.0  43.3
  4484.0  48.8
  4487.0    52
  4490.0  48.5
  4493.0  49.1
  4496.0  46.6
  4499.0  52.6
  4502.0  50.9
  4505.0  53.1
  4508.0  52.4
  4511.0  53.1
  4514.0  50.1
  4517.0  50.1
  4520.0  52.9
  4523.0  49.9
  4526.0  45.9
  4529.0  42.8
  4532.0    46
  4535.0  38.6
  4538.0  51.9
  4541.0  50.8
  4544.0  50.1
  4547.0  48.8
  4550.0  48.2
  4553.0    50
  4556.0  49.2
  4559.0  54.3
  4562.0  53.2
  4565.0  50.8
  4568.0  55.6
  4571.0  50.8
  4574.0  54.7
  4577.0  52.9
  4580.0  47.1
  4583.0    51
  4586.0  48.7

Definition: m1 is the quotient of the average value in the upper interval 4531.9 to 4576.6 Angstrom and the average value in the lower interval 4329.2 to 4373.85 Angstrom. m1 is 1.23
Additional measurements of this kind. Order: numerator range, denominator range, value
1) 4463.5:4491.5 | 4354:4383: 1.17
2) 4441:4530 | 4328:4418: 1.19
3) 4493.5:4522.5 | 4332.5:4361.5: 1.29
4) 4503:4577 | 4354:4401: 1.25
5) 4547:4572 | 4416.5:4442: 1.18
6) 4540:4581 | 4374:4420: 1.32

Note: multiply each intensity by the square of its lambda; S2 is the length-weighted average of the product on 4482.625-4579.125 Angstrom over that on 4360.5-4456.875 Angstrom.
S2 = 1.29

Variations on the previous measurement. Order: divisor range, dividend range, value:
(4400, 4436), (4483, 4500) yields 1.25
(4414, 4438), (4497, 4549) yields 1.23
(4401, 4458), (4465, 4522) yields 1.22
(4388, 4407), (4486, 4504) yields 1.31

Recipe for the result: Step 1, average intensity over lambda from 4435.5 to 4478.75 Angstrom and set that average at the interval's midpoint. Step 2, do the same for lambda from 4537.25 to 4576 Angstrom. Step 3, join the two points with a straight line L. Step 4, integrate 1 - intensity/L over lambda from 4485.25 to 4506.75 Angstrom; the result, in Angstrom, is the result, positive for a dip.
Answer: -1.58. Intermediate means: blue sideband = 44.1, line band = 50.4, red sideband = 51.4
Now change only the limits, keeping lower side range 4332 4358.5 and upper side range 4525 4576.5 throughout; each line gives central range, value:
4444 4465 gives 1.2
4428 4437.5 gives 0.4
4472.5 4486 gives -0.5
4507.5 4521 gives -1.1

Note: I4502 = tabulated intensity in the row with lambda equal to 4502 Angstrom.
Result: 50.9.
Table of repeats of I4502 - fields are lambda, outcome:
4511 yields 53.1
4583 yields 51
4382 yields 31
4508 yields 52.4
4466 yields 45.2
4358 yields 40.4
